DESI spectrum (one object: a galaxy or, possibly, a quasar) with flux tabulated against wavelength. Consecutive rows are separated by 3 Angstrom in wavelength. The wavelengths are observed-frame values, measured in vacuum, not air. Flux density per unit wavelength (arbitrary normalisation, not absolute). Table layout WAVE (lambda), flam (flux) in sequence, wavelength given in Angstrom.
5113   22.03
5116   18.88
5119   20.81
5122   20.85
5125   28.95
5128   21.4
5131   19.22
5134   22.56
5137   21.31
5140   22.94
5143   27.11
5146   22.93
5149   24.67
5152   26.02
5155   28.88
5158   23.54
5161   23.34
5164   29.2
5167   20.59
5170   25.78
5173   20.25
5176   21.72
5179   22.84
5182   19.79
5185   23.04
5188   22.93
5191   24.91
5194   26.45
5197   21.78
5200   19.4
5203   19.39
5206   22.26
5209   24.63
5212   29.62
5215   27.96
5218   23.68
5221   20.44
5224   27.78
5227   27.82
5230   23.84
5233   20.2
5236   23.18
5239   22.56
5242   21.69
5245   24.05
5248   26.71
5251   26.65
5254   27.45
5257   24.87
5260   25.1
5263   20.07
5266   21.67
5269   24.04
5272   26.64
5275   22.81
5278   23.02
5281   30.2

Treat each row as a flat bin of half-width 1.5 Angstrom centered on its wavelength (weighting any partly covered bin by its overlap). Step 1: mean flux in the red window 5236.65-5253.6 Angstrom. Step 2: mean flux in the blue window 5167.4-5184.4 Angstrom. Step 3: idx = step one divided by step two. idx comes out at 1.1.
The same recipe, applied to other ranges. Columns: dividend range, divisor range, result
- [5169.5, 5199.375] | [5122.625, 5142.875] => 0.99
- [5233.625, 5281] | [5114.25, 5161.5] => 1.04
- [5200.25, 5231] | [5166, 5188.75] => 1.11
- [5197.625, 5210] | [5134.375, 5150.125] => 0.90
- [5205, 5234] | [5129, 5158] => 1.04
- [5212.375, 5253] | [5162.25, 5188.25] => 1.07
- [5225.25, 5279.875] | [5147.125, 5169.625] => 0.96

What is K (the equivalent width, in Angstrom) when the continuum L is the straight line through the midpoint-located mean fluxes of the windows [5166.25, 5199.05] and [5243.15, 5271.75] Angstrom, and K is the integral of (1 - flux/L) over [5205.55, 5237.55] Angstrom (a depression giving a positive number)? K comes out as -1.5 Angstrom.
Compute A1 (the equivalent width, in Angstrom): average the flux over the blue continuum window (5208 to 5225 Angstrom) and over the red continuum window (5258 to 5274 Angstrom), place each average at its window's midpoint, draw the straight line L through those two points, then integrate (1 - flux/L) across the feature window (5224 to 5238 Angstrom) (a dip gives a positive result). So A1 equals 0.5 Angstrom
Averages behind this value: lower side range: 25.7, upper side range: 23.5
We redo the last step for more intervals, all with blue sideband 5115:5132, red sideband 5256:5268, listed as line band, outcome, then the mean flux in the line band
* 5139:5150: -1.23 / 24.5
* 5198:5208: 0.81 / 20.6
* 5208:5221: -1.91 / 25.8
